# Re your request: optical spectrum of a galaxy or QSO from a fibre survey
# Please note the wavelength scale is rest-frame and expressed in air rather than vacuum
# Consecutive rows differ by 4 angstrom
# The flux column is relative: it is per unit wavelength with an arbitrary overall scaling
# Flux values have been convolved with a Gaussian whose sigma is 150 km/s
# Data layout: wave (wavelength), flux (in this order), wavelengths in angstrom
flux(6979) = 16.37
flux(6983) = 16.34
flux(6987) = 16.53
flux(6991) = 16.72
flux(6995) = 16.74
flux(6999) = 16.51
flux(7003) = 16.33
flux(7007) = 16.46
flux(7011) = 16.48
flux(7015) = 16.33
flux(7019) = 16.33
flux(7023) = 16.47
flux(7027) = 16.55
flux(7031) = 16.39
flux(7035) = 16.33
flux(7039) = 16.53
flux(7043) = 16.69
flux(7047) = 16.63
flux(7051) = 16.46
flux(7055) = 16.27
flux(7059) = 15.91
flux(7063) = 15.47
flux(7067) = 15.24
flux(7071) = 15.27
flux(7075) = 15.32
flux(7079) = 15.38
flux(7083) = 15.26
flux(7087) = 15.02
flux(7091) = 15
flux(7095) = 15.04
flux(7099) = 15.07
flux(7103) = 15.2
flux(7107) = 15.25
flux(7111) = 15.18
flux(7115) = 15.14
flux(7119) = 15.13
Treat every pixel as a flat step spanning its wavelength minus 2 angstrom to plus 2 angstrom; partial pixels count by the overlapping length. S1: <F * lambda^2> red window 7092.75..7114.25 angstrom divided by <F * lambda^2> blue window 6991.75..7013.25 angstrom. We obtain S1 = 0.9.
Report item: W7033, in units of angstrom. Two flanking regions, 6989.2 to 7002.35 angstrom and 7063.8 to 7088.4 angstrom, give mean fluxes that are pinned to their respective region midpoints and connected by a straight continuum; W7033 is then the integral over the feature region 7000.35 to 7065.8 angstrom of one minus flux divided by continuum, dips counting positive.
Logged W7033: -1.4 angstrom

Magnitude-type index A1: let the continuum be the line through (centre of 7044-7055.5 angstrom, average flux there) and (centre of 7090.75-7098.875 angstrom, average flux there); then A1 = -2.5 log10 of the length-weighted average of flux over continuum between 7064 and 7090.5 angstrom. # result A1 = 0.03 mag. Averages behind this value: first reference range 16.5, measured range 15.2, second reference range 15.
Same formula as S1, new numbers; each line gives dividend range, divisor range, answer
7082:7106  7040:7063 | 0.94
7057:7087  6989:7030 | 0.95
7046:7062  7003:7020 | 1.00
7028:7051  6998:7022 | 1.01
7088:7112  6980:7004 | 0.94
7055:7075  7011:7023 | 0.96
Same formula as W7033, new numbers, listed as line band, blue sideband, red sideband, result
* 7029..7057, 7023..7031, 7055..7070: -0.65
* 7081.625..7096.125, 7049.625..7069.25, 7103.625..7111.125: 0.36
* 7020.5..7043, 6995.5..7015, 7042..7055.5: 0.04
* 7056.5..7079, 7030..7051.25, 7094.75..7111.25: 0.66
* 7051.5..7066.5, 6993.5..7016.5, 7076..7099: -0.26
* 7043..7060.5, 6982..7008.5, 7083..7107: -0.73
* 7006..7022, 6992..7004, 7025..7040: 0.10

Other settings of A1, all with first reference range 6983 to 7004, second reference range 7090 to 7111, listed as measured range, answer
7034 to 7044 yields -0.04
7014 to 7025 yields -0.01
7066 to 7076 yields 0.02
